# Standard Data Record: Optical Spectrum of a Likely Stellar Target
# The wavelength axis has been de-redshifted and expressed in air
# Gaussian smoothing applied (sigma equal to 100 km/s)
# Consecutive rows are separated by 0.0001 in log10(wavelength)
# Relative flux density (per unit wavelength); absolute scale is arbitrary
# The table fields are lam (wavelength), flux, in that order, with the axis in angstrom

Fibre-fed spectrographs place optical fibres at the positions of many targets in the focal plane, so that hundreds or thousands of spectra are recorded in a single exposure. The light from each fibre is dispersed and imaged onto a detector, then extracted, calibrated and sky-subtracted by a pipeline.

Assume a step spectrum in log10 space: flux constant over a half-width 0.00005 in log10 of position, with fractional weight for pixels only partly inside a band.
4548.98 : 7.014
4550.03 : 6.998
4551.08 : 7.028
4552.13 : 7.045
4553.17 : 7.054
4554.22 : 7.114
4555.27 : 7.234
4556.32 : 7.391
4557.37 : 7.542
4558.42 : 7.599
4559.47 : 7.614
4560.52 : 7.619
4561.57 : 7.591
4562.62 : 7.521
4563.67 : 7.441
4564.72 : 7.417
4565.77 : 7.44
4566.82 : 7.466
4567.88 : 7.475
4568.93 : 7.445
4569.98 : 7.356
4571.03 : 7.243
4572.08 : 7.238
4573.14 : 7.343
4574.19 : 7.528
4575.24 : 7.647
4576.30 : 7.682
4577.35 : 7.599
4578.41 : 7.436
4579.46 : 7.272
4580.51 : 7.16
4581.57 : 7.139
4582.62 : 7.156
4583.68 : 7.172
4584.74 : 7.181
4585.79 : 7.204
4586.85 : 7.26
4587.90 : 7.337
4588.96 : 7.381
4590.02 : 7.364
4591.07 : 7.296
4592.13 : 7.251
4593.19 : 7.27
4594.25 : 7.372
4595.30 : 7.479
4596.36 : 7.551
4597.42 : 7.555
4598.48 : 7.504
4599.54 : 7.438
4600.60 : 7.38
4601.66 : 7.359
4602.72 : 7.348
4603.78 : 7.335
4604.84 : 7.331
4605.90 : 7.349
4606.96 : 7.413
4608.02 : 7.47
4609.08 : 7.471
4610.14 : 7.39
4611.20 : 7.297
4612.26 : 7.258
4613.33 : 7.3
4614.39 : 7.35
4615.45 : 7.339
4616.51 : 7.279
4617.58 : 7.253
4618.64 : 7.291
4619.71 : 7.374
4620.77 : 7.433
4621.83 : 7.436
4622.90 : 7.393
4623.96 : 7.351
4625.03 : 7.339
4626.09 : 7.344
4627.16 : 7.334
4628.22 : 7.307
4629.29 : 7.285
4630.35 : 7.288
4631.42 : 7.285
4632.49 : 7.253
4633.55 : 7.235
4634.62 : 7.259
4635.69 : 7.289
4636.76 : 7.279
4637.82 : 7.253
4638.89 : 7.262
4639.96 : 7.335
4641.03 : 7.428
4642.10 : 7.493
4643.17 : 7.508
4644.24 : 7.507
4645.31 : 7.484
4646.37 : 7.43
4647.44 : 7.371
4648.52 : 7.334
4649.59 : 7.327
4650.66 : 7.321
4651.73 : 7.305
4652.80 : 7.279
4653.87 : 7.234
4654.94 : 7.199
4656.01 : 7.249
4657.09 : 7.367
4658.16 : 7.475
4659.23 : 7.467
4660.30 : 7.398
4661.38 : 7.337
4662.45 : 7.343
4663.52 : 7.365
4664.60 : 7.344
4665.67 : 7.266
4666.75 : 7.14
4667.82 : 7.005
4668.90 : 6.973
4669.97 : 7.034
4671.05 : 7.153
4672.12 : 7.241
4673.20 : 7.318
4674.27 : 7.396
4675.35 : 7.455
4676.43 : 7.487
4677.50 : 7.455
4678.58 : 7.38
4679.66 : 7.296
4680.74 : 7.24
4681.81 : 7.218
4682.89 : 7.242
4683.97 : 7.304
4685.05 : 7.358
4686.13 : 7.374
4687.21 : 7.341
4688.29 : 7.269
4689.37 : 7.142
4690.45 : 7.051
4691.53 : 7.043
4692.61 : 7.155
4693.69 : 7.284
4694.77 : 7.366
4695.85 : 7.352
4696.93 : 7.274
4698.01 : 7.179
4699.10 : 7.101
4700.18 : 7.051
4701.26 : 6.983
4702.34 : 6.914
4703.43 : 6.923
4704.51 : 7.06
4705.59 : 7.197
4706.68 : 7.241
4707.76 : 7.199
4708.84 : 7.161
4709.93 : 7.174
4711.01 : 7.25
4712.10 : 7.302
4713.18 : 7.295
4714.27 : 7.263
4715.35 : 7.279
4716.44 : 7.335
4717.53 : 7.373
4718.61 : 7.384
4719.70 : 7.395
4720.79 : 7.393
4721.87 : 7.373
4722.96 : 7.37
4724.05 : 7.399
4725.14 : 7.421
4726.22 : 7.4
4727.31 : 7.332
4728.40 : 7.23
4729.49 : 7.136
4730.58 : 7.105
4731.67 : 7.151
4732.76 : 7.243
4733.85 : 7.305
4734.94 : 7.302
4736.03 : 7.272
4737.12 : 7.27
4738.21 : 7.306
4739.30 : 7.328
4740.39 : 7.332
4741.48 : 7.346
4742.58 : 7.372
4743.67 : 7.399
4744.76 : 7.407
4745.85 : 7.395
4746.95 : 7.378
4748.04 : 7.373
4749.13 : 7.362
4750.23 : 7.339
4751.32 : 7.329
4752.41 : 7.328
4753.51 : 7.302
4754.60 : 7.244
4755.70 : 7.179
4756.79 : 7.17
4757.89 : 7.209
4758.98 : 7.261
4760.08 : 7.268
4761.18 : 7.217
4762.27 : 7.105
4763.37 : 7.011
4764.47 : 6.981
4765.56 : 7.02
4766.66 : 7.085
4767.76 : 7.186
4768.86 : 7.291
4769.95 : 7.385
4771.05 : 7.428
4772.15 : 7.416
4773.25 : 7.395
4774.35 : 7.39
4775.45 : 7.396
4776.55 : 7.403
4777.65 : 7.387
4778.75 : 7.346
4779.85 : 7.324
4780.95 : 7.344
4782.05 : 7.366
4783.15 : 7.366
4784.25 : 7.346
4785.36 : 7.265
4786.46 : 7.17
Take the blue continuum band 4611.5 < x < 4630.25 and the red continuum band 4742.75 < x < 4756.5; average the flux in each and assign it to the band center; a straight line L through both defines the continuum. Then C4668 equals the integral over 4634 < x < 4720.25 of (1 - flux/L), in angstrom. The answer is 0.7 angstrom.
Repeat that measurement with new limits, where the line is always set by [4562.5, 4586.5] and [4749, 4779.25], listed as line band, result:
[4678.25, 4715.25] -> 0.5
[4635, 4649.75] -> -0.1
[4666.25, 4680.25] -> 0.1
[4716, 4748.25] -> -0.2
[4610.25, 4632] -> 0.0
